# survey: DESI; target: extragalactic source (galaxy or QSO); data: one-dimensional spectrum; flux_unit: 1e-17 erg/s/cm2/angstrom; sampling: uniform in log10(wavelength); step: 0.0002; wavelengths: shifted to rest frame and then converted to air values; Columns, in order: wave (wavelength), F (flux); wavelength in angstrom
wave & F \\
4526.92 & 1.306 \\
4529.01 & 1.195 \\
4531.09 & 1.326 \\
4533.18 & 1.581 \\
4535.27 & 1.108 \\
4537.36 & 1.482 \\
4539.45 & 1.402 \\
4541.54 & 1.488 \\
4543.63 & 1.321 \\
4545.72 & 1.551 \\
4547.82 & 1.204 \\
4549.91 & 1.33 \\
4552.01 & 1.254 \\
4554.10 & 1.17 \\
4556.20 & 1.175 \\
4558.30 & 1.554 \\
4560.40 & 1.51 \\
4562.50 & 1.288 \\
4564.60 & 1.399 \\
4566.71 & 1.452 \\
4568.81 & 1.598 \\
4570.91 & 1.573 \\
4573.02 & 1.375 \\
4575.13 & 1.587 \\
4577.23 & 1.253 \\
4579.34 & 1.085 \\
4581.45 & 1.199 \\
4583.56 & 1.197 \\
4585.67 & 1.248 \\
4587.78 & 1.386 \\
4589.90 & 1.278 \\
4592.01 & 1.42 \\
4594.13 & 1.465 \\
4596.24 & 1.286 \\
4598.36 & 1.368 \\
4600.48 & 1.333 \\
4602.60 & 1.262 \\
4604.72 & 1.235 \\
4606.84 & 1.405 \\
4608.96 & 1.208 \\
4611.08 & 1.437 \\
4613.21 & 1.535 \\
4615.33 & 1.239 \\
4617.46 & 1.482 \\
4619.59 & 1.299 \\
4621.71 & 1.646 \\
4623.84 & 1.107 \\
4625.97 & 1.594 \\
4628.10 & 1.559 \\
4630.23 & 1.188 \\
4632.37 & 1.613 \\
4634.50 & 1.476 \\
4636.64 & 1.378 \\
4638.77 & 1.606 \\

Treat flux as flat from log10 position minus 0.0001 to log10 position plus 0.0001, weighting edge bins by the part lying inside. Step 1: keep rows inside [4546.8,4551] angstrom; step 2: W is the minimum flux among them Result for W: 1.204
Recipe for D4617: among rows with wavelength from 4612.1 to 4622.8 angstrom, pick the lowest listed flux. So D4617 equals 1.239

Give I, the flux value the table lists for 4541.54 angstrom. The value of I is 1.488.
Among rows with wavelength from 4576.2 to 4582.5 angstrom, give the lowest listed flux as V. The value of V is 1.085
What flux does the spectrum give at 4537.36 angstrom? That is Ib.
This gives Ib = 1.482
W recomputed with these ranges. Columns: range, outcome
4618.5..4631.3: 1.107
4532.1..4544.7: 1.108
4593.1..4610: 1.208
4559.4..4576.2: 1.288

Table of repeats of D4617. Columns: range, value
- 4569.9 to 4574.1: 1.375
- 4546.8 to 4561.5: 1.17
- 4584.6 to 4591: 1.248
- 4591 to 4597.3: 1.286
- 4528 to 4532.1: 1.195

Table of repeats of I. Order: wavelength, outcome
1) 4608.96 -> 1.208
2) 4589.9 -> 1.278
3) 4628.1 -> 1.559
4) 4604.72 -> 1.235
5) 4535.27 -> 1.108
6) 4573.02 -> 1.375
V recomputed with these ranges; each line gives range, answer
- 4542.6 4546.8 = 1.321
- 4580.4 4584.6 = 1.197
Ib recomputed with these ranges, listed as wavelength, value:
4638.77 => 1.606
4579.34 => 1.085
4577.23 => 1.253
